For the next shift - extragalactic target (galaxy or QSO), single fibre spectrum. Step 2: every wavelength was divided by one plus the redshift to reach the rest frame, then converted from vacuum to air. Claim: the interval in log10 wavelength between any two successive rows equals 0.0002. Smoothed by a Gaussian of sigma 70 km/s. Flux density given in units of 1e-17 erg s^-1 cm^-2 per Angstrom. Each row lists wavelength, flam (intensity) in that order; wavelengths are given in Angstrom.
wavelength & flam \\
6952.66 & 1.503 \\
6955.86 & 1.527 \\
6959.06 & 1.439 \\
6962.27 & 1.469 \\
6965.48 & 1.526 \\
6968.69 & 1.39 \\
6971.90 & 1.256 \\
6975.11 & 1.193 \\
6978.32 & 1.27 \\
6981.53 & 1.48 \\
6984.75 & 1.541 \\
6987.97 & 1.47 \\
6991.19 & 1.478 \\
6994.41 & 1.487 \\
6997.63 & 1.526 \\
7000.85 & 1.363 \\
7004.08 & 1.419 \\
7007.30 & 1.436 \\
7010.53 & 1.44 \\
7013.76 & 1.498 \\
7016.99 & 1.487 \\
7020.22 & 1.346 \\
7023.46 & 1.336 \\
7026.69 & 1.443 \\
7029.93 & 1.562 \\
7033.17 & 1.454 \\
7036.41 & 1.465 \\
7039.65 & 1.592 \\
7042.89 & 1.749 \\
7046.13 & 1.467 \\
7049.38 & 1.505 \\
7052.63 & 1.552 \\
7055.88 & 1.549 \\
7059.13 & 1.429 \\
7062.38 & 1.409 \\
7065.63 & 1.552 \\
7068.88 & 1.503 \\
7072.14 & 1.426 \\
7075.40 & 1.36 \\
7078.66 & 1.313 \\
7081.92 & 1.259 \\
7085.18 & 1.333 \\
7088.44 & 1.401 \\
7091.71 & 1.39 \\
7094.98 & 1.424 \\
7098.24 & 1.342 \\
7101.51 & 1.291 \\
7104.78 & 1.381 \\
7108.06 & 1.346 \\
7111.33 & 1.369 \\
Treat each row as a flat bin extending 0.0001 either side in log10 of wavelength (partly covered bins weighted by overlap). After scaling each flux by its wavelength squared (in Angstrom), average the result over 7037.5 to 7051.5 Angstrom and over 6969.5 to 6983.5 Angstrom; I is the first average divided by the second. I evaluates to 1.2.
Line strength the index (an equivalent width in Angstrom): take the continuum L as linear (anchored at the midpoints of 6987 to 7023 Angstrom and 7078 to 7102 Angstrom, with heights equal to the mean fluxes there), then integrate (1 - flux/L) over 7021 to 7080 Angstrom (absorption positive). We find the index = -3.67 Angstrom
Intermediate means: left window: 1.45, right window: 1.35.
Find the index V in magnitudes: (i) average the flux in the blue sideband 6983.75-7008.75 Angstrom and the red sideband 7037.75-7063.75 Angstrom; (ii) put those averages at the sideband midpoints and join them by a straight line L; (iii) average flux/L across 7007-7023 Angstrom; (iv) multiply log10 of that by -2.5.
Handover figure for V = 0.04 mag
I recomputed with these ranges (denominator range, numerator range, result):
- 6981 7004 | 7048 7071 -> 1.04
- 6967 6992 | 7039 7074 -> 1.12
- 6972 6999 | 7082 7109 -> 0.99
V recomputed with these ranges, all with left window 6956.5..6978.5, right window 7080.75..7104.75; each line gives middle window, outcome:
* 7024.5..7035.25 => -0.09 mag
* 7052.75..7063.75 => -0.09 mag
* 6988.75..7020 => -0.07 mag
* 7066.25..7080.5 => -0.04 mag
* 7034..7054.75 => -0.14 mag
